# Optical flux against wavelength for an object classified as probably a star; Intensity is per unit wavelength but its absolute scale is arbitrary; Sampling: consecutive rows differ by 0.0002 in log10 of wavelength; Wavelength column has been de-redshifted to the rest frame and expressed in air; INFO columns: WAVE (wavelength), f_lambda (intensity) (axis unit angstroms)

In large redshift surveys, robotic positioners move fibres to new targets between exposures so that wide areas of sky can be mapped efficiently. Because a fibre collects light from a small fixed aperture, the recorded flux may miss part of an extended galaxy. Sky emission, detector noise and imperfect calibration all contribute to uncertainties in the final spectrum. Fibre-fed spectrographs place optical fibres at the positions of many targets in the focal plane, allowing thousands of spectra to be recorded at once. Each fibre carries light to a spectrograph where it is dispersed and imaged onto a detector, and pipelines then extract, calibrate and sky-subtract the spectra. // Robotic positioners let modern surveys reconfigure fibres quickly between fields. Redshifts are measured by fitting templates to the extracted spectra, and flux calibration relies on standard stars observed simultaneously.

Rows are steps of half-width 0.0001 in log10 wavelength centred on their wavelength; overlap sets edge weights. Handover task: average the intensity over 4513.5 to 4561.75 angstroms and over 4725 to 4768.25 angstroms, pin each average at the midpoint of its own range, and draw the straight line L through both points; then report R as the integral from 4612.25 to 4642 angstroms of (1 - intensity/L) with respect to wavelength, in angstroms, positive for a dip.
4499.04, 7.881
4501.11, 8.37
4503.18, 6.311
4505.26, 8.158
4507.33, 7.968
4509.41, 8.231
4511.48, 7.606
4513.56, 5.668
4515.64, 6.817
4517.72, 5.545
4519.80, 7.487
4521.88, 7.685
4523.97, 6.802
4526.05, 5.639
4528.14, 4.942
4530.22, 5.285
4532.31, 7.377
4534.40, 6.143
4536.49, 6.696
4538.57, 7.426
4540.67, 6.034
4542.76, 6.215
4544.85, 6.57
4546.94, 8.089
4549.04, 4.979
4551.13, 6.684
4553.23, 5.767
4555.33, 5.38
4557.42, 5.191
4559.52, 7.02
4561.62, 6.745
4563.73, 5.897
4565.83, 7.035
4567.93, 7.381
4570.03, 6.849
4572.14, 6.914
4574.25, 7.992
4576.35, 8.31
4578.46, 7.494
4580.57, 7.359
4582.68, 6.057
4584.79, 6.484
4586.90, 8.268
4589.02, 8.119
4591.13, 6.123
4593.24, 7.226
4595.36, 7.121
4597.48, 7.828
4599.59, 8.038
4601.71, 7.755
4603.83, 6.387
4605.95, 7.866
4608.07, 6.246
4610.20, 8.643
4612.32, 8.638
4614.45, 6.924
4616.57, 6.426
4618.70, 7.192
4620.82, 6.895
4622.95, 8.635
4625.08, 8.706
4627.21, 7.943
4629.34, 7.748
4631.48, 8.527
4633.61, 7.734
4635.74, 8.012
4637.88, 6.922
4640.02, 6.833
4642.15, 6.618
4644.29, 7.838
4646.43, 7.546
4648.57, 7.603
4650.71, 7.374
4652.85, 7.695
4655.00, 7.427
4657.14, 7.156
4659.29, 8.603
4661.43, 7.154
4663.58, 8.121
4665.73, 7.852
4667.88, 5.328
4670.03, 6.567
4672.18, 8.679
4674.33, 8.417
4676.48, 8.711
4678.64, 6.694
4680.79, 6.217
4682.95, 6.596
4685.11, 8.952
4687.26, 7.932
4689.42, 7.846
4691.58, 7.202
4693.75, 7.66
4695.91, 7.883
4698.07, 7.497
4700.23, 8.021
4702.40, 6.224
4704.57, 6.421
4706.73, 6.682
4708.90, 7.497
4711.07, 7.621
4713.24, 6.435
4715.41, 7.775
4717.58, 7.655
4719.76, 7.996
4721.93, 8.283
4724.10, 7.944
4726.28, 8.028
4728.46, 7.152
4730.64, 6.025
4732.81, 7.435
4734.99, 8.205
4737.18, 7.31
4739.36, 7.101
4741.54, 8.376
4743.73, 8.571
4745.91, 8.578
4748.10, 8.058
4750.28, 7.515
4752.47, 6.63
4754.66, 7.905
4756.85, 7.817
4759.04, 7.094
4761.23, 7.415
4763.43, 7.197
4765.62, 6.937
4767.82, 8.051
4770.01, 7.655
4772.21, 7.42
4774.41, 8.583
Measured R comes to -3.1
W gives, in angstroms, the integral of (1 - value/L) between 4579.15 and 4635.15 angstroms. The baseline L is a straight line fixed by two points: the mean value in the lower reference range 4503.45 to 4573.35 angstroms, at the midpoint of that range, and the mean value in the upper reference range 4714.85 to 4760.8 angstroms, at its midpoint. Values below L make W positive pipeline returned -4.2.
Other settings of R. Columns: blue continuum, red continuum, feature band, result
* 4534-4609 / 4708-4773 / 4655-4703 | -1.2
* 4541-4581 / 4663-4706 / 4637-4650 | -0.1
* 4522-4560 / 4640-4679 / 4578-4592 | -0.8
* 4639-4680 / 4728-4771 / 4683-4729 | -0.1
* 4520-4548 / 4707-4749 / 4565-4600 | -2.5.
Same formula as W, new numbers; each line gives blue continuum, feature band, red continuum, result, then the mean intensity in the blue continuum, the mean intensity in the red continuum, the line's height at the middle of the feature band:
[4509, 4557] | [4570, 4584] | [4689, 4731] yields -1.3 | 6.44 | 7.41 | 6.68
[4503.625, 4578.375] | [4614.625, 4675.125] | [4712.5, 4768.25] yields -3.1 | 6.71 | 7.6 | 7.17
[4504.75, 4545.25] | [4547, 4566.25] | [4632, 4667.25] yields 2.1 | 6.7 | 7.52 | 6.91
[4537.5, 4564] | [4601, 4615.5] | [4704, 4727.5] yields -1.6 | 6.32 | 7.51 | 6.73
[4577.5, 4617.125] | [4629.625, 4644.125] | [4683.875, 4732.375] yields -0.2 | 7.33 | 7.48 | 7.38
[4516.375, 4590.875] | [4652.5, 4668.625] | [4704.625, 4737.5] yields -0.6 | 6.68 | 7.44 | 7.17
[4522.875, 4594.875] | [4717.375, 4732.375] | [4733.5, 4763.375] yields 0.0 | 6.67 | 7.71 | 7.58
